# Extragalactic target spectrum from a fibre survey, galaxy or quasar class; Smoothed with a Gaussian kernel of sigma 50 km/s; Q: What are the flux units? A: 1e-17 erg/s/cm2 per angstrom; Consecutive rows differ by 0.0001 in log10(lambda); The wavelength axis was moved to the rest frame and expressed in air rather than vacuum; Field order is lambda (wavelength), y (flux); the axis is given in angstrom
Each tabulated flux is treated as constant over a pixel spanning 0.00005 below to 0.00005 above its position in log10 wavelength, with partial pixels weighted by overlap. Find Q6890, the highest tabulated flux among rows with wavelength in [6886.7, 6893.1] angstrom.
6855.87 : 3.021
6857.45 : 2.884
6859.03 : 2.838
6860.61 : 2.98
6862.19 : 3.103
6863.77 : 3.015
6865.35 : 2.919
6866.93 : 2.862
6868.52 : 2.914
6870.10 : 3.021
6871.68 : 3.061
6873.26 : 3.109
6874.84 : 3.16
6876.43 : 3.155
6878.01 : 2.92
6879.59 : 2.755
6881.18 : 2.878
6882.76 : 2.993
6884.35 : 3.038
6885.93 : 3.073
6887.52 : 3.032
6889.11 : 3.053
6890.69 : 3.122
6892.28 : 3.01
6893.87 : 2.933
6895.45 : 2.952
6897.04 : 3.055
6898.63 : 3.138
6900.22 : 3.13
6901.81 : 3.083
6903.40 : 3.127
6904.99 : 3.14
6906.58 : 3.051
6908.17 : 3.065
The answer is 3.122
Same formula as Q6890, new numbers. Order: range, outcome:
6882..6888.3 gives 3.073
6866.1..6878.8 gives 3.16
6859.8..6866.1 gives 3.103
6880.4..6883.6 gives 2.993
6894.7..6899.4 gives 3.138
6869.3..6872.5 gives 3.061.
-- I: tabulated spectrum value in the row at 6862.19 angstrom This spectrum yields 3.103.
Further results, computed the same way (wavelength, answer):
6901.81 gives 3.083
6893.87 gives 2.933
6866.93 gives 2.862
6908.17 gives 3.065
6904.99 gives 3.14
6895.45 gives 2.952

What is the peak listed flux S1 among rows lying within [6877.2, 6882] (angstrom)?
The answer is 2.92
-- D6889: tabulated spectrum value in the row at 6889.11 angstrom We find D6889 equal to 3.053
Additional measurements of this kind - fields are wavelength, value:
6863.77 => 3.015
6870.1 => 3.021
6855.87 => 3.021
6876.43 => 3.155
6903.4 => 3.127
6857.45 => 2.884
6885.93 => 3.073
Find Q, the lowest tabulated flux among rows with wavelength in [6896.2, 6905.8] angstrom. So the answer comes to 3.055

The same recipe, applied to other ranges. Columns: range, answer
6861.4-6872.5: 2.862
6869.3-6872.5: 3.021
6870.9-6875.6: 3.061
